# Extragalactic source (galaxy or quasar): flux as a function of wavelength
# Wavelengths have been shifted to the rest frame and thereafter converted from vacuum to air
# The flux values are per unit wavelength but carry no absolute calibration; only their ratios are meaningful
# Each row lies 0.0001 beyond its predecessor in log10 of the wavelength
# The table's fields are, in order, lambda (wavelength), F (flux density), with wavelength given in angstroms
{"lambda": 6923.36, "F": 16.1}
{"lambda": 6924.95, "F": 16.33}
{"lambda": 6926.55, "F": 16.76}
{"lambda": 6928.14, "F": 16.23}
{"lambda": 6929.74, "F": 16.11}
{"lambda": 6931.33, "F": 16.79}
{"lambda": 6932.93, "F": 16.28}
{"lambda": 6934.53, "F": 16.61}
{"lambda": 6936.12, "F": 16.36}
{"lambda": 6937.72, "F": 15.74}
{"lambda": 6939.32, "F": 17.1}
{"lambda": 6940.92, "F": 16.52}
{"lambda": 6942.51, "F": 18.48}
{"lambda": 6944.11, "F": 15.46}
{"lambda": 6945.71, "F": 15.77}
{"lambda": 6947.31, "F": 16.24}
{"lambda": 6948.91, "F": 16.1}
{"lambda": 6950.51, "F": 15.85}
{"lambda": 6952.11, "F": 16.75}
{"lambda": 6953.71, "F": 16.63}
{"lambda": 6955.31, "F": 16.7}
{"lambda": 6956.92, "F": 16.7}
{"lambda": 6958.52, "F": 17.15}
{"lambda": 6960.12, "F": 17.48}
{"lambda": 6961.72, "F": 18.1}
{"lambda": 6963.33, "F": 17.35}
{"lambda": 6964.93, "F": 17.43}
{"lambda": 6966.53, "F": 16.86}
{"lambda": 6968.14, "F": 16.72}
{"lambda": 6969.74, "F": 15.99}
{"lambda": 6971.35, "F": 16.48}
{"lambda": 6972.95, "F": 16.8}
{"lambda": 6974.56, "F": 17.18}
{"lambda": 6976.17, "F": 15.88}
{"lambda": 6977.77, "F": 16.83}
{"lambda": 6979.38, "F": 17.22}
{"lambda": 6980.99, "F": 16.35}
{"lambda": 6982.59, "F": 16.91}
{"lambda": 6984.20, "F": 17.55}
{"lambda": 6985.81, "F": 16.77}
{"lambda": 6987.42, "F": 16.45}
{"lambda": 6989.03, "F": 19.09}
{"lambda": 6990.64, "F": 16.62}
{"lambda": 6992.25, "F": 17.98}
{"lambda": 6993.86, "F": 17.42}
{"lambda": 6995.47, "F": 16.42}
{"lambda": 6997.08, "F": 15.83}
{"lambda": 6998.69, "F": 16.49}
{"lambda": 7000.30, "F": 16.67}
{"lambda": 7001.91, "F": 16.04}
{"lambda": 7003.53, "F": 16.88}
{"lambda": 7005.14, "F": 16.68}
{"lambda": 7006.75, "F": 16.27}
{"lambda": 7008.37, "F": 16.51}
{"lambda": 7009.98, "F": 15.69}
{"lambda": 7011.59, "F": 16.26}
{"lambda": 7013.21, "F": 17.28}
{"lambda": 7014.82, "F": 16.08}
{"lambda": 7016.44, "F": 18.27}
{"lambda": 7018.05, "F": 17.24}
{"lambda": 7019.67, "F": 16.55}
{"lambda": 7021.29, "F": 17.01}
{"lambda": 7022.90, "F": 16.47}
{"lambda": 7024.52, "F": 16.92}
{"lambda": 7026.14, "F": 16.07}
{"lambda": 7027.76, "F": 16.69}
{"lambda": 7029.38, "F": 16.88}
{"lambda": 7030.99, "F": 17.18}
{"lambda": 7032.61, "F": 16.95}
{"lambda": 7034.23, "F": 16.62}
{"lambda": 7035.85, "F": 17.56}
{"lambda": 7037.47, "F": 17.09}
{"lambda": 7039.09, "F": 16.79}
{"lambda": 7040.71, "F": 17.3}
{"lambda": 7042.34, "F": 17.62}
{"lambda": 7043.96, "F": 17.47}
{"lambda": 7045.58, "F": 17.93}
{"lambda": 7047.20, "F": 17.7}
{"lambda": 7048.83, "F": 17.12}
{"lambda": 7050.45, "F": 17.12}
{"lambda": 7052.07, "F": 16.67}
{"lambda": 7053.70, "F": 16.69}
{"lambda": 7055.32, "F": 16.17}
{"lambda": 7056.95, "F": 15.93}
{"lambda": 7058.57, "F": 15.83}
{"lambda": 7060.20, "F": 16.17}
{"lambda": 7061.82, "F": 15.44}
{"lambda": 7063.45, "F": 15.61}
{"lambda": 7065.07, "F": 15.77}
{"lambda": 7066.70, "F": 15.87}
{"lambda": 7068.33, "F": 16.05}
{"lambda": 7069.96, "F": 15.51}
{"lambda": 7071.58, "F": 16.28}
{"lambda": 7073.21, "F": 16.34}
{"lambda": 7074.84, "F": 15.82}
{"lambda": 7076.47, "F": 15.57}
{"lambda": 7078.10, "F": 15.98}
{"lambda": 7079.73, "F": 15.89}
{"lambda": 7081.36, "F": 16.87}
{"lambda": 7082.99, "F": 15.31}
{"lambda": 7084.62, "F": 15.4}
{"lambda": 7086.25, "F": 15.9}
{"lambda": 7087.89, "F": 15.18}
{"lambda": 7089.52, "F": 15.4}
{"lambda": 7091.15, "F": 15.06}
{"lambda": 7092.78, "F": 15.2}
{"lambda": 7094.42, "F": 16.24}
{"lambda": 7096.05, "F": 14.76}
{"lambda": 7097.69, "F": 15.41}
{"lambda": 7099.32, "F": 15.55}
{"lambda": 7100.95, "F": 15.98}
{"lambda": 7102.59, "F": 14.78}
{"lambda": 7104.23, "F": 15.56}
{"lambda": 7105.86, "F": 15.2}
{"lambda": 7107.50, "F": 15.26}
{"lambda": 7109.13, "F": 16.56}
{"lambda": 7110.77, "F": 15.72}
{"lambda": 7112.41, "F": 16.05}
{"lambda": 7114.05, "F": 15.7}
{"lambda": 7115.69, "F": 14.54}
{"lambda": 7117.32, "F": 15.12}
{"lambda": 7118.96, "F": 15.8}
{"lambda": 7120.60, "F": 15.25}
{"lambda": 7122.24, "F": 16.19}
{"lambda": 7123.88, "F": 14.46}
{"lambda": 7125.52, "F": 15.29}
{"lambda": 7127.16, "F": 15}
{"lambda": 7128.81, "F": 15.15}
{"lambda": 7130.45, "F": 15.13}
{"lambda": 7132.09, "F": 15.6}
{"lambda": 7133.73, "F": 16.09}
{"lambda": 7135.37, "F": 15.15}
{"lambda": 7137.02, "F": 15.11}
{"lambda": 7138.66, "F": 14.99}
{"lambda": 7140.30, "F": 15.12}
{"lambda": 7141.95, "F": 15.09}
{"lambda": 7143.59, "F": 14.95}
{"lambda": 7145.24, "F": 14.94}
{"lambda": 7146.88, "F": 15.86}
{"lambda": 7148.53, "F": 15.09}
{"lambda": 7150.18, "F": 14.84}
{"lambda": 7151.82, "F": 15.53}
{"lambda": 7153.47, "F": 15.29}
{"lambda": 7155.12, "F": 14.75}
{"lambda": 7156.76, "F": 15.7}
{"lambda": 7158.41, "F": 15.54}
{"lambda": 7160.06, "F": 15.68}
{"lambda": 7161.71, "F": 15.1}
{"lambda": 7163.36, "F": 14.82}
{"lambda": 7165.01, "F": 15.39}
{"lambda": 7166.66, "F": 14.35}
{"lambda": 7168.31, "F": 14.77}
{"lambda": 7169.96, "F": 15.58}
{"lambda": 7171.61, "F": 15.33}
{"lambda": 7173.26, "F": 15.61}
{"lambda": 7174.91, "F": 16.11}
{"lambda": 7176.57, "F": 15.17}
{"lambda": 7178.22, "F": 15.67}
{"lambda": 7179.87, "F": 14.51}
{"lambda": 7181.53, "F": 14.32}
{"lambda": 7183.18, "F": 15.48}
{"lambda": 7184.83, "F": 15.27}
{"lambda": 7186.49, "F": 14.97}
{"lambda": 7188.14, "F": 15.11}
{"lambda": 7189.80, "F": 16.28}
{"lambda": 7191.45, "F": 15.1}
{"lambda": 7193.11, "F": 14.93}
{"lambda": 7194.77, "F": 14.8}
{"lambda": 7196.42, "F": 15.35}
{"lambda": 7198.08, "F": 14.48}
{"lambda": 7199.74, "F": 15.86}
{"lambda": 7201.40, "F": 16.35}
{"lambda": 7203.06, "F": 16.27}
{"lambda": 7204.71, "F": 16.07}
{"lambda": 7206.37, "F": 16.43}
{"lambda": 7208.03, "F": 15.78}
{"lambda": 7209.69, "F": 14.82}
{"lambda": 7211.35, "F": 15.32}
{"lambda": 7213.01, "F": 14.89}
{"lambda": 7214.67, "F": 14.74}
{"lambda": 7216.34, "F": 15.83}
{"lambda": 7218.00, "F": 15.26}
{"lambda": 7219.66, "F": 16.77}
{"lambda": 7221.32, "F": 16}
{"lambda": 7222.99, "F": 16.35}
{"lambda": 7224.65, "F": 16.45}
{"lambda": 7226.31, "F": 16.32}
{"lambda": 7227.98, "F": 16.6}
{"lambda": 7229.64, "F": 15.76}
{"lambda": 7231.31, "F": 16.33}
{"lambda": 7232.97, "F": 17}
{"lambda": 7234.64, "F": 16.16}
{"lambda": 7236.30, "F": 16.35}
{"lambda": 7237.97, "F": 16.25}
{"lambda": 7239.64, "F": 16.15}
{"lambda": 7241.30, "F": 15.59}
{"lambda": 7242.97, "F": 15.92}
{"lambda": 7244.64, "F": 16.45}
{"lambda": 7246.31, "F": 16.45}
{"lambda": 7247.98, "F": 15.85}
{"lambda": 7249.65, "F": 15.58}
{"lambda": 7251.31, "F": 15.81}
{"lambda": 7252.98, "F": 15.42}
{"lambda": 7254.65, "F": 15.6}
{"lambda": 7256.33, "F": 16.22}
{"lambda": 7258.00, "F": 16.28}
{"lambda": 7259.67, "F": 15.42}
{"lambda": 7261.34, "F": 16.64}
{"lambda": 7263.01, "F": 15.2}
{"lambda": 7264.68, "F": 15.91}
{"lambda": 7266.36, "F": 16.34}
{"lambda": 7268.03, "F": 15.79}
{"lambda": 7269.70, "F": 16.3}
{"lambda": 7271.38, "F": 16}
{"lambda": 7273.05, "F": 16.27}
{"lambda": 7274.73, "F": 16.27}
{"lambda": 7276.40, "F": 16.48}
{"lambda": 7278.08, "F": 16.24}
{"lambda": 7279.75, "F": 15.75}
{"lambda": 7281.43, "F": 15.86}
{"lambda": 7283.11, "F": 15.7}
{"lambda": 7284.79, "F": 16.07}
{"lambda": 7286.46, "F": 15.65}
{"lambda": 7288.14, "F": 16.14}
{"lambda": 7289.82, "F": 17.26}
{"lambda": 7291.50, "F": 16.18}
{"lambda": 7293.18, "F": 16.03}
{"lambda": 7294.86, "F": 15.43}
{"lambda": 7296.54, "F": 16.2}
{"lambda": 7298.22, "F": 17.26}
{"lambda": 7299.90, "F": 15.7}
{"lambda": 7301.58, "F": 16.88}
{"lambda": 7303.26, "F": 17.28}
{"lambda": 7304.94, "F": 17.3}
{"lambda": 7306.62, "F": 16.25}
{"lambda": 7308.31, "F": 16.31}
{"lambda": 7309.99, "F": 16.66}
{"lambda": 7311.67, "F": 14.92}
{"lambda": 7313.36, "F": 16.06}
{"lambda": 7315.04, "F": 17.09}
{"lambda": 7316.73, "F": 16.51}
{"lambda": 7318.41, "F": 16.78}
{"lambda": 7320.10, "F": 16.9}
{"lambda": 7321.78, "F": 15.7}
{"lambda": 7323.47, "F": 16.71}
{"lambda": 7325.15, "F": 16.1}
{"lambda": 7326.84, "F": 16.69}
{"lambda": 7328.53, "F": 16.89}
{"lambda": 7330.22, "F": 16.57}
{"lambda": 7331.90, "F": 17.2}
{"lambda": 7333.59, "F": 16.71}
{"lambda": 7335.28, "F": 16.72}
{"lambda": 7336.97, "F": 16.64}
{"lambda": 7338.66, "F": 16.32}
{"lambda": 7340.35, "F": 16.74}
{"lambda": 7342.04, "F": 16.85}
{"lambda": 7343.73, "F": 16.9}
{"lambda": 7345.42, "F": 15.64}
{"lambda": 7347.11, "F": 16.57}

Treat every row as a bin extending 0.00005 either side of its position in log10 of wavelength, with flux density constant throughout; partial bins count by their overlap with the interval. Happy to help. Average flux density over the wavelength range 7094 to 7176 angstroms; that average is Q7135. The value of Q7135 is 15.3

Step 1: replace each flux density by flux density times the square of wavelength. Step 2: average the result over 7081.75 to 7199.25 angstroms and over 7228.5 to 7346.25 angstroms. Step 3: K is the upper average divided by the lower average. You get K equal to 1.1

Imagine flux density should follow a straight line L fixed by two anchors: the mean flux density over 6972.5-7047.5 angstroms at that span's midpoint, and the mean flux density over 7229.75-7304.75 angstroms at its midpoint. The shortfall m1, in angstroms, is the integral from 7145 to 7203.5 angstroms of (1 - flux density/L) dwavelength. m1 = 4.0 angstroms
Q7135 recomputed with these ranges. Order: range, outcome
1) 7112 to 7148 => 15.3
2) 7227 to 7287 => 16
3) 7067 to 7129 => 15.6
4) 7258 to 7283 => 16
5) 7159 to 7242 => 15.6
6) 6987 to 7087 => 16.6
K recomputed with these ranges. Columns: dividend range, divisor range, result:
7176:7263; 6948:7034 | 1.00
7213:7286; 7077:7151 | 1.08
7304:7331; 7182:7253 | 1.07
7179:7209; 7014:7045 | 0.95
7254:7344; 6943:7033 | 1.06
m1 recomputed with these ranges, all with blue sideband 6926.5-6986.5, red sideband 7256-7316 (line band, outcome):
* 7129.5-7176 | 3.2 angstroms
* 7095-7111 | 1.0 angstroms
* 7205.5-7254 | 1.0 angstroms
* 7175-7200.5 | 1.8 angstroms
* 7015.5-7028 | -0.2 angstroms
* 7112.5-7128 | 1.1 angstroms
